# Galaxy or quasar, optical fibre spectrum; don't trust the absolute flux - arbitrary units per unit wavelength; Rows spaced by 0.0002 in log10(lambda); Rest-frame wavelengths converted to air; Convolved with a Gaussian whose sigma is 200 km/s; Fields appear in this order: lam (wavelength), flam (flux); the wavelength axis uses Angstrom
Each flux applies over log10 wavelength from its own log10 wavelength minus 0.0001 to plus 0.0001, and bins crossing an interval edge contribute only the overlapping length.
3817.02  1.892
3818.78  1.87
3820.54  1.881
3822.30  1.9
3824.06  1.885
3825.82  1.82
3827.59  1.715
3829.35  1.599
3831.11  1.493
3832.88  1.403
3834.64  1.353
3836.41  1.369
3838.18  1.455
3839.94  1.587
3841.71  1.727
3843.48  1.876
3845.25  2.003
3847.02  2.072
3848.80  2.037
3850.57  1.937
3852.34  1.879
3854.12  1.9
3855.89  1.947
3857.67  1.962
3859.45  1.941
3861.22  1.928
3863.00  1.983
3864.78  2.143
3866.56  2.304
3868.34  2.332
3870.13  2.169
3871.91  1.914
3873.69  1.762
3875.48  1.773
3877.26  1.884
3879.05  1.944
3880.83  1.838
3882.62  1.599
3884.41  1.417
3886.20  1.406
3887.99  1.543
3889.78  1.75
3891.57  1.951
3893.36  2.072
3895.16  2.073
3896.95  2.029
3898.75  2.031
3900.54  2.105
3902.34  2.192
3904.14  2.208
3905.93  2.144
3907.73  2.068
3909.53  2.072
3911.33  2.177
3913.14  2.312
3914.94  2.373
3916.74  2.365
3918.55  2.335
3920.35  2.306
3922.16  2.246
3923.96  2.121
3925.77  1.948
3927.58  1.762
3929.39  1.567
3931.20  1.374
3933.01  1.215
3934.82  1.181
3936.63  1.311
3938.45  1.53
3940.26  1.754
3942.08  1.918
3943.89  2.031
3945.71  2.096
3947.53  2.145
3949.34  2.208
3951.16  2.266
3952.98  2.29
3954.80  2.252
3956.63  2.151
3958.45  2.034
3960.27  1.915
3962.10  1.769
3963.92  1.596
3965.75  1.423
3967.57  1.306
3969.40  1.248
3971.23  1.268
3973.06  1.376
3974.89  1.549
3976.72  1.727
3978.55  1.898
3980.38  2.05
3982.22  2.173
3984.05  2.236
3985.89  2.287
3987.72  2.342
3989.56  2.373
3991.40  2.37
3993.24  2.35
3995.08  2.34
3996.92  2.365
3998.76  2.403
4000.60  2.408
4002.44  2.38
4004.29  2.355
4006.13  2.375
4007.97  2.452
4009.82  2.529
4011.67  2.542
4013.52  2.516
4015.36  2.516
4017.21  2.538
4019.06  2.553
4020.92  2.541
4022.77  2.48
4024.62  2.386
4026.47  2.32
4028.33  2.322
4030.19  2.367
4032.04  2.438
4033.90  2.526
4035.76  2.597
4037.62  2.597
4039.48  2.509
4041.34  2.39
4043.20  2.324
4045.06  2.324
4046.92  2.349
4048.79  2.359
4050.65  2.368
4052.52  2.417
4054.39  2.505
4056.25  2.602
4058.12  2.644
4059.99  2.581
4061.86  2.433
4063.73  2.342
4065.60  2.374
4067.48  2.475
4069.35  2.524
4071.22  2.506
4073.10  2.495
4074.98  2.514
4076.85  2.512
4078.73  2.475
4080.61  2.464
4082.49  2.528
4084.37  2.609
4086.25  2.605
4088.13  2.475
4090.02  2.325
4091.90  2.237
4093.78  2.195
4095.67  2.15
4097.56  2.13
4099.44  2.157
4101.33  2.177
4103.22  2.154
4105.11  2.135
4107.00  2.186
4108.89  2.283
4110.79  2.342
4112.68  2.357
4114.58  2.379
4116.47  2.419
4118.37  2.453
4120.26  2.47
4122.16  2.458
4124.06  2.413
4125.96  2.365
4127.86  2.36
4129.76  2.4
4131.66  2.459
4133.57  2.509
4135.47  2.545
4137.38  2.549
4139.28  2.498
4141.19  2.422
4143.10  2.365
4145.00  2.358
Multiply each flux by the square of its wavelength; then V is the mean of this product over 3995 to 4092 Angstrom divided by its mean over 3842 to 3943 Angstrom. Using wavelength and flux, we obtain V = 1.38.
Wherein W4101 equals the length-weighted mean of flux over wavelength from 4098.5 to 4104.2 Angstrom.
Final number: 2.16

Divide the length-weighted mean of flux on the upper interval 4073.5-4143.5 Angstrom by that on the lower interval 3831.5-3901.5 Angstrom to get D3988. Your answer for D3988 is 1.28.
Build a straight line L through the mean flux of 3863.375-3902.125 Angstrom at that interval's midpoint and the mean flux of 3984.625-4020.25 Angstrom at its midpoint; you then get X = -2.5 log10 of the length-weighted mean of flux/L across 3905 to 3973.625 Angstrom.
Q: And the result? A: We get 0.14 mag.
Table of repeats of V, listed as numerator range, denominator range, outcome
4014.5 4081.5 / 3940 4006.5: 1.26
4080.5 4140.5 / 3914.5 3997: 1.33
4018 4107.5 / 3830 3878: 1.44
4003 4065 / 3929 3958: 1.40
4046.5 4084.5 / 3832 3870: 1.48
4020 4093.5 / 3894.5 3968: 1.34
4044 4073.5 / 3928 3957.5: 1.42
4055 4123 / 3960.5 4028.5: 1.16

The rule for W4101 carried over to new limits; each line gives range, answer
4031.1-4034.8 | 2.48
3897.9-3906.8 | 2.14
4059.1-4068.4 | 2.44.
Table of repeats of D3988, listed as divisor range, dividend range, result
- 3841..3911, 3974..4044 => 1.21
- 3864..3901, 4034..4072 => 1.29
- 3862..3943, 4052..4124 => 1.25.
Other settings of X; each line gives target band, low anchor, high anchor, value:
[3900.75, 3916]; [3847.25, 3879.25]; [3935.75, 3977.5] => -0.16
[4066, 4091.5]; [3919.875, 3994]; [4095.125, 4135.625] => -0.12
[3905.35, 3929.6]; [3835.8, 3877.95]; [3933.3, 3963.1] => -0.12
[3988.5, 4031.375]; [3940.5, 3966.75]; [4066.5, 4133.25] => -0.13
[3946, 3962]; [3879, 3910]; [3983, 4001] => 0.02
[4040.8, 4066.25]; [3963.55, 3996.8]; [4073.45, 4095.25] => -0.07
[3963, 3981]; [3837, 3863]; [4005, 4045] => 0.43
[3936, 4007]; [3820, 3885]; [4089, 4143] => 0.03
